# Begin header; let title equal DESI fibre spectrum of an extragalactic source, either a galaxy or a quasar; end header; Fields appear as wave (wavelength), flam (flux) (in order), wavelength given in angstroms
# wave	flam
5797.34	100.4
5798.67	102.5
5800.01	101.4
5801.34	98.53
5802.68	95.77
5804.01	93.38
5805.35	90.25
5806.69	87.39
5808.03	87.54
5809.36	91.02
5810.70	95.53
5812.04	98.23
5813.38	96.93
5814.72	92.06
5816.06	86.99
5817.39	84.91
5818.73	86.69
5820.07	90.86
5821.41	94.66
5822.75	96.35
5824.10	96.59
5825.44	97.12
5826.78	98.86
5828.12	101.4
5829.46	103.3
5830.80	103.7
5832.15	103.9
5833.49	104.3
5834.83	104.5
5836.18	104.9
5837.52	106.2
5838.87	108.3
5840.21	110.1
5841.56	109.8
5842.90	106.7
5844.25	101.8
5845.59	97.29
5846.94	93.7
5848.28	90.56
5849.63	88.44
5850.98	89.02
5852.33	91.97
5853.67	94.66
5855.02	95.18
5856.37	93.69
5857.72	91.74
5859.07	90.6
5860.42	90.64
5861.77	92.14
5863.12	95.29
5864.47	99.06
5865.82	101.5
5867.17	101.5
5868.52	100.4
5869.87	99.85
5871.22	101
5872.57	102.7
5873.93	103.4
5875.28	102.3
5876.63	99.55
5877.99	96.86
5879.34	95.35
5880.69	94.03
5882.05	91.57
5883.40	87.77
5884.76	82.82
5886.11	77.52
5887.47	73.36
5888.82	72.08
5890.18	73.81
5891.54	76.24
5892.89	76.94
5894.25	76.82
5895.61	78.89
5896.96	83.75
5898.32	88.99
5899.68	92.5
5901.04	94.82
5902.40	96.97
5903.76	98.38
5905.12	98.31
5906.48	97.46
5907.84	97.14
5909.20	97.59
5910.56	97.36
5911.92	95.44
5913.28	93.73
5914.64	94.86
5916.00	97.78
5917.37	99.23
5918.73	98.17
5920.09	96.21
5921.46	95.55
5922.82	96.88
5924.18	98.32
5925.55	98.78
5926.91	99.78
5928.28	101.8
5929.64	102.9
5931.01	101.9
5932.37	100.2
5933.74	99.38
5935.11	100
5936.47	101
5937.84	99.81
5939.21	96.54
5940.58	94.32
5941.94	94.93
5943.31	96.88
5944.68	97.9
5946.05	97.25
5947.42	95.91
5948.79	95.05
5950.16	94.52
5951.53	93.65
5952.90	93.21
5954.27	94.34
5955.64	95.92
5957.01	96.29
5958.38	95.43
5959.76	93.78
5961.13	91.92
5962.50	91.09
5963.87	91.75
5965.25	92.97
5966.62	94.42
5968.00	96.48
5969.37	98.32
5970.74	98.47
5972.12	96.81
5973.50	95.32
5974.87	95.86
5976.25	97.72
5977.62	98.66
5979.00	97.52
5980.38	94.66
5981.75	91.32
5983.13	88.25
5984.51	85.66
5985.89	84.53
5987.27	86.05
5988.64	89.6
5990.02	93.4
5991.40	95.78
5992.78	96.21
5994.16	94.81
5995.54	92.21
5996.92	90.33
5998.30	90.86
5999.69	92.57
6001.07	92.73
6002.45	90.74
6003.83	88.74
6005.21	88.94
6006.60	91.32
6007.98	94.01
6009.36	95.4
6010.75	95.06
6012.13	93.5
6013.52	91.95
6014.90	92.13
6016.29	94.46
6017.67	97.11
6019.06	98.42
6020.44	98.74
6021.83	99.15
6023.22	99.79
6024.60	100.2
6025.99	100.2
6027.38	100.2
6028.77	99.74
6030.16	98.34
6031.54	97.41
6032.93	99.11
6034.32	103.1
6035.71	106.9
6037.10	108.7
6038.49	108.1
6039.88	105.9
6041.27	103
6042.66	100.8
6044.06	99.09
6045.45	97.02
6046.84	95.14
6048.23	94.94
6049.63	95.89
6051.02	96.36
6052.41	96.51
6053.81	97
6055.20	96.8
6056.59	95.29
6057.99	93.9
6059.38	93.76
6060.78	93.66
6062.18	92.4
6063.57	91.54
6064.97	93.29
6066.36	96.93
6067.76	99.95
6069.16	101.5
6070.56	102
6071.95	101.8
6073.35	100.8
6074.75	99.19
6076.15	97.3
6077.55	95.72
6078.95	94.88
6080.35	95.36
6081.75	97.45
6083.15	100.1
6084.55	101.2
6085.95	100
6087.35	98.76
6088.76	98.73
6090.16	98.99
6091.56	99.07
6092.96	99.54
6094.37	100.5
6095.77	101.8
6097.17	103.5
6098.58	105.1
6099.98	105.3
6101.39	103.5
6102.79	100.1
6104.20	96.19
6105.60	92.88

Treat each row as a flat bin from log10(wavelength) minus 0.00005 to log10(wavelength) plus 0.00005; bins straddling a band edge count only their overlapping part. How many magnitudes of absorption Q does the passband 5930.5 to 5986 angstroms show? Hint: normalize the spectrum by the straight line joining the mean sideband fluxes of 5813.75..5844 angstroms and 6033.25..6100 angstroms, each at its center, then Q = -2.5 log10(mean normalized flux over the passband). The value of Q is 0.04 mag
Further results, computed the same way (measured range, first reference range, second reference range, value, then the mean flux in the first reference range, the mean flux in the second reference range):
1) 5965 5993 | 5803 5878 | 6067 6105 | 0.06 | 97.1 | 99.9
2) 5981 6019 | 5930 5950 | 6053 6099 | 0.07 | 97.9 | 98.1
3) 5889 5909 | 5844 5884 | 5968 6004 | 0.09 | 95.8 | 93.1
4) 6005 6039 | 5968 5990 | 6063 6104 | -0.03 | 93.4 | 99.4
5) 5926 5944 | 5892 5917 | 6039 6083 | -0.07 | 92.1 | 97.3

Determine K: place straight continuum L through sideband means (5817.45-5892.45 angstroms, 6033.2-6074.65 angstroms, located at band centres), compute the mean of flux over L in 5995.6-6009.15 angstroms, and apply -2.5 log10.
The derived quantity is 0.075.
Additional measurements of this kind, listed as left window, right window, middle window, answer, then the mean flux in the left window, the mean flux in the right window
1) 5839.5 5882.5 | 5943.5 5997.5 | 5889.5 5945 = 0.01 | 97.3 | 94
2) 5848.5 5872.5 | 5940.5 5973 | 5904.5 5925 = -0.02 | 95.2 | 95.1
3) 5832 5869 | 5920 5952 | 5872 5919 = 0.08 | 98.4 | 97.9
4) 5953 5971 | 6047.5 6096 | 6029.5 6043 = -0.07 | 94.6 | 97.5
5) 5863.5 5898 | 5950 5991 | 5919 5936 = -0.08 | 90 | 93.6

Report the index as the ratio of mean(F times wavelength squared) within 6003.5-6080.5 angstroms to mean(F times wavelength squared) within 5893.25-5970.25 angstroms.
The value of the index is 1.06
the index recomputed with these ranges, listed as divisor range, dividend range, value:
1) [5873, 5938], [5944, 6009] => 1.03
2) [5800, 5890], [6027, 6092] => 1.11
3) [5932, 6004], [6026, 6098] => 1.08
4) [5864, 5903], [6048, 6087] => 1.14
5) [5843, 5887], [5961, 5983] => 1.04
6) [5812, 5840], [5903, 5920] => 1.02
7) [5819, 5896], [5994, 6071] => 1.08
